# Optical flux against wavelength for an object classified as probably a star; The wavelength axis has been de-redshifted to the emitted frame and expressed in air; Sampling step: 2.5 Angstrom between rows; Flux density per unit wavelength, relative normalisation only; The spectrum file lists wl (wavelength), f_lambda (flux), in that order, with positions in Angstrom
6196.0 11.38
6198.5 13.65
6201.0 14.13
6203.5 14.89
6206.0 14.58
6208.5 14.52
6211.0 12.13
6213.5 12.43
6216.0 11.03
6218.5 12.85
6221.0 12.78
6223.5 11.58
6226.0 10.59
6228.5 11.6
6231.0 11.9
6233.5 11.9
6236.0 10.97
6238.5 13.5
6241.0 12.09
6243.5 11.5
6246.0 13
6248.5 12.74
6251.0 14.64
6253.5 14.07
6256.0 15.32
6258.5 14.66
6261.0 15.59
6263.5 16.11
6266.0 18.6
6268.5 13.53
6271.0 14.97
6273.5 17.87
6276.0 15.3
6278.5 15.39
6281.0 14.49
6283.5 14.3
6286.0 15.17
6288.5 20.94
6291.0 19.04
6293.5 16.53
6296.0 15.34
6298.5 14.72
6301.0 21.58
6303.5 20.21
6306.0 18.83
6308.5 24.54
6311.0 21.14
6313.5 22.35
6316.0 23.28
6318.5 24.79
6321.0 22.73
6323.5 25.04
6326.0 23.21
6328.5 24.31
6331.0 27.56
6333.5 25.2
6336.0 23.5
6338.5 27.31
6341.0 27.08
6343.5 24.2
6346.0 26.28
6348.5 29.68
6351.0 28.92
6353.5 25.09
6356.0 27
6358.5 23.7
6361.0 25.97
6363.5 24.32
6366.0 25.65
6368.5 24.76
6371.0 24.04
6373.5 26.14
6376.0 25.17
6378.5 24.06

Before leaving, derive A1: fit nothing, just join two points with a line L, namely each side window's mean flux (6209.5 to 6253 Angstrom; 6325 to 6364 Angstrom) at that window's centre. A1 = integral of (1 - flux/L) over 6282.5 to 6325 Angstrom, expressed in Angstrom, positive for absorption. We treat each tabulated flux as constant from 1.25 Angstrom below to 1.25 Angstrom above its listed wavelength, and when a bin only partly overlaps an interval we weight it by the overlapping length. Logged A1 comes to 2.00 Angstrom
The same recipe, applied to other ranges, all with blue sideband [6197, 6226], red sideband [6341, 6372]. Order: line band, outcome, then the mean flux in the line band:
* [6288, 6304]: 1.9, 18.1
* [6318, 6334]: -1.0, 24.7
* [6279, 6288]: 1.9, 15.2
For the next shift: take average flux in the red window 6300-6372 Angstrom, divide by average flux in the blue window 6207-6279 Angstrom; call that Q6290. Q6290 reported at 1.81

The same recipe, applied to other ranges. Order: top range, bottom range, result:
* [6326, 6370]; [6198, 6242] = 2.05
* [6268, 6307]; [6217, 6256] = 1.35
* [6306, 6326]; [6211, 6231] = 1.95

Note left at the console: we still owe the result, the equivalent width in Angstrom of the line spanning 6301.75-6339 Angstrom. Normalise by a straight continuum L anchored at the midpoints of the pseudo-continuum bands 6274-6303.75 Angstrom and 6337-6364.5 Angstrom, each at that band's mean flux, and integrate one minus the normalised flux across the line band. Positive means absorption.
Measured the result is -3.17 Angstrom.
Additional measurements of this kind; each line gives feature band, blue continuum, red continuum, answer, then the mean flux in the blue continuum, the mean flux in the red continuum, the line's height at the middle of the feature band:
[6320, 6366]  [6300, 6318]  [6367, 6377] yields -4.05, 21.8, 25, 23.6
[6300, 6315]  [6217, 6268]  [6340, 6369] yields -0.55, 13.3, 26.1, 20.7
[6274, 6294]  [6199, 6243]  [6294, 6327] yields 2.40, 12.6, 21.2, 18.7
